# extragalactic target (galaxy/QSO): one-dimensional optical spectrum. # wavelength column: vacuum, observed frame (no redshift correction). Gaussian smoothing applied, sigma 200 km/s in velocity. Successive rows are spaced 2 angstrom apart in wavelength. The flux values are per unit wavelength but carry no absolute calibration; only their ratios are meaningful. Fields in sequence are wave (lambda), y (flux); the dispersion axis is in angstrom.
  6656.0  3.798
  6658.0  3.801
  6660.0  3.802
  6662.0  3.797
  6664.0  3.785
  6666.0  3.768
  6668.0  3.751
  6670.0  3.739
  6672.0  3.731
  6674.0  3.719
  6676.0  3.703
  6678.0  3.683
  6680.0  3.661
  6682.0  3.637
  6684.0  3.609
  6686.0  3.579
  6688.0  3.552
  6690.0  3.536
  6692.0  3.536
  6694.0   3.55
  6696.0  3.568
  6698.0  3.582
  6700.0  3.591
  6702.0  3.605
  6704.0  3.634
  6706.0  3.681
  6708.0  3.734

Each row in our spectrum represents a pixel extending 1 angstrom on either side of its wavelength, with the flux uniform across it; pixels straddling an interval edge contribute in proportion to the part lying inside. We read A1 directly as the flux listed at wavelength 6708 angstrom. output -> 3.734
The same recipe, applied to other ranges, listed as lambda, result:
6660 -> 3.802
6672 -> 3.731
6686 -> 3.579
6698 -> 3.582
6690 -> 3.536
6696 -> 3.568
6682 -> 3.637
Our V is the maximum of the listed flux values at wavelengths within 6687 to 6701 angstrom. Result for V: 3.591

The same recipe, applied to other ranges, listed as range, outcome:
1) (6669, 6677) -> 3.739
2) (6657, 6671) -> 3.802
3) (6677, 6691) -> 3.683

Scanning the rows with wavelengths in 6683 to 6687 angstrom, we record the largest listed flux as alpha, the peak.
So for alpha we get 3.609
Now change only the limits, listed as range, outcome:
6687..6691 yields 3.552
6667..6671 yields 3.751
